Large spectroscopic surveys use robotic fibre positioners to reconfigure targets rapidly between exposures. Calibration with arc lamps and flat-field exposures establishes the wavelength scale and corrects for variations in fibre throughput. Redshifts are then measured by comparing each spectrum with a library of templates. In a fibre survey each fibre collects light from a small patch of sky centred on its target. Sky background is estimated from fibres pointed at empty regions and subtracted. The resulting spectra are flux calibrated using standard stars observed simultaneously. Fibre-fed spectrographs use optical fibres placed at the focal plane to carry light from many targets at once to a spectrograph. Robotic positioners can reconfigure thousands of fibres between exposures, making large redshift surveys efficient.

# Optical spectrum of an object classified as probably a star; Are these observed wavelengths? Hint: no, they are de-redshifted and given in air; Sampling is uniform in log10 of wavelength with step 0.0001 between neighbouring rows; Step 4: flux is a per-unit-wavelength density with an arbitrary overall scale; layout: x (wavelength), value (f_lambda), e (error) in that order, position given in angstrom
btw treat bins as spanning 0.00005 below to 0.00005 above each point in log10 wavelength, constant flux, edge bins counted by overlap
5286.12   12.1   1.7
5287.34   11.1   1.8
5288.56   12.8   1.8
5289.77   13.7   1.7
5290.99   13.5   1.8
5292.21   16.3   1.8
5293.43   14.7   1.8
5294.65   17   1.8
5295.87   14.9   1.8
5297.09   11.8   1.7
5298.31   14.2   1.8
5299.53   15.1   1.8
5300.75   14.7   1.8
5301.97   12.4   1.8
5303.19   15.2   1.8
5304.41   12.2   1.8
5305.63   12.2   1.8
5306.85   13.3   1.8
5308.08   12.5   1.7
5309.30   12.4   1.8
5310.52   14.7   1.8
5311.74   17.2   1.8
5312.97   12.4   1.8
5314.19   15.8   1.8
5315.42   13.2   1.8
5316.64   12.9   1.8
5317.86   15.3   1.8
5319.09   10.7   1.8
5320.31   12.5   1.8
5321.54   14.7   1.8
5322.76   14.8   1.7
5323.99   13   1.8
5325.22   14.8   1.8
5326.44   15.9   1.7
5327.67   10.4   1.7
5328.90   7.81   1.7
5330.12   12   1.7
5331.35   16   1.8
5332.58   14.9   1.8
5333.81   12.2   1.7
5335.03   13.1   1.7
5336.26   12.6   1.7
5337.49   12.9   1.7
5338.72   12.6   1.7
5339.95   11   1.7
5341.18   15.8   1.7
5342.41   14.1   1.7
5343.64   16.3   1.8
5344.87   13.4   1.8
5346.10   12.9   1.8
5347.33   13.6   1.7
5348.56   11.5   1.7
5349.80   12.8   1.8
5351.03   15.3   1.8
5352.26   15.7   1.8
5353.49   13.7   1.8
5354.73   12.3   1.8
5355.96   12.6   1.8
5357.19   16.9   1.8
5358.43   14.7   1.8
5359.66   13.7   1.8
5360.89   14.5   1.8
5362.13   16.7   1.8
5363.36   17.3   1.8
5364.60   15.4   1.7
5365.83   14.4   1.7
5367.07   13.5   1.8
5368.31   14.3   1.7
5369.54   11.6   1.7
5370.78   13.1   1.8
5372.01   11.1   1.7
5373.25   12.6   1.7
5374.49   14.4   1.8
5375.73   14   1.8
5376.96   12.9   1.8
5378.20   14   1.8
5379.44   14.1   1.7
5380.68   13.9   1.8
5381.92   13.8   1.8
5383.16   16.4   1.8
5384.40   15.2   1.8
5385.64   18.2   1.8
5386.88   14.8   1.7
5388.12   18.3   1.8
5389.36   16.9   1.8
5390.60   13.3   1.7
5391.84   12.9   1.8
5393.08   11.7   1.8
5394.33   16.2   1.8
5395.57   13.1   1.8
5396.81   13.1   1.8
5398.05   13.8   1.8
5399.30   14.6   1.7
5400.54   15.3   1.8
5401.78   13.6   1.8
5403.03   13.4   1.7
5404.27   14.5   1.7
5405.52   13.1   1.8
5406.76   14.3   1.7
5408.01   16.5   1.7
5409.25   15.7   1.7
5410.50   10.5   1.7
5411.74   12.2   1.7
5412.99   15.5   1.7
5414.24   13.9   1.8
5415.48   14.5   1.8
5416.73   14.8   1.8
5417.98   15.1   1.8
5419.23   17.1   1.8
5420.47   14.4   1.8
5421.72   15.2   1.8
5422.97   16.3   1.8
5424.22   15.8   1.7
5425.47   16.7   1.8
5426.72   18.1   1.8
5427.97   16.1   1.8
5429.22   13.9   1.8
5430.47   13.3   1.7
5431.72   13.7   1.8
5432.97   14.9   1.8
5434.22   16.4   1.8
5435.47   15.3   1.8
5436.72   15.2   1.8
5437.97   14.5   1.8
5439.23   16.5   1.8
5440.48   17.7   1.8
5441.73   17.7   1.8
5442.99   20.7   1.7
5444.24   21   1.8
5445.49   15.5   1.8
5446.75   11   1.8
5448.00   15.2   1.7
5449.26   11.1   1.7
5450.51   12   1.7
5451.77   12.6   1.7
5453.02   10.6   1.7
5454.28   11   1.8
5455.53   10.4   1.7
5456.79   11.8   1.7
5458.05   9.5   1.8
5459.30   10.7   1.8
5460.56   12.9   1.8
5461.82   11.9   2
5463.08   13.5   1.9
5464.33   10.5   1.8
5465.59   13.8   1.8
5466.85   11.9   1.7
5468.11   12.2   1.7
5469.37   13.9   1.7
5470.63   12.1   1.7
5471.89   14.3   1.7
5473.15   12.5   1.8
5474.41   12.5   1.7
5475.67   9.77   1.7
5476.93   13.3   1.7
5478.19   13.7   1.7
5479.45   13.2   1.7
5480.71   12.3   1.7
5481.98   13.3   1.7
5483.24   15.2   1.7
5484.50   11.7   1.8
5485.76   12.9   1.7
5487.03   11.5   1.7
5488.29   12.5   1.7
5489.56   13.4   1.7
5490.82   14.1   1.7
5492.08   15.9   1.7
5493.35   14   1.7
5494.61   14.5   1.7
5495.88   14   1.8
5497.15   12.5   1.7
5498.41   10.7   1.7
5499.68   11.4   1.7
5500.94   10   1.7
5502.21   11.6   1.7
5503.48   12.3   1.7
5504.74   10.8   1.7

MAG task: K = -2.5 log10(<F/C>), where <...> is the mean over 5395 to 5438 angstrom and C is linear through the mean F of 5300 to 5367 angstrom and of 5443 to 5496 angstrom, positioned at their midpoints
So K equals -0.11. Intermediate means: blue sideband 13.7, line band 14.7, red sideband 12.9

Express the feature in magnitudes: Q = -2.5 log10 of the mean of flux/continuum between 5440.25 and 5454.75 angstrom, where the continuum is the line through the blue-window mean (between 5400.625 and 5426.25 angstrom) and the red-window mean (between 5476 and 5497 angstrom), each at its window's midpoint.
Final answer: -0.04 mag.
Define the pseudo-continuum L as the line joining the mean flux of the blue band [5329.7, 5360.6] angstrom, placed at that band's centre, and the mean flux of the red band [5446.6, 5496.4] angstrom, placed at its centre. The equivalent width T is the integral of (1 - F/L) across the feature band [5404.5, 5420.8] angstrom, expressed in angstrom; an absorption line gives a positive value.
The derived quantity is -1.63 angstrom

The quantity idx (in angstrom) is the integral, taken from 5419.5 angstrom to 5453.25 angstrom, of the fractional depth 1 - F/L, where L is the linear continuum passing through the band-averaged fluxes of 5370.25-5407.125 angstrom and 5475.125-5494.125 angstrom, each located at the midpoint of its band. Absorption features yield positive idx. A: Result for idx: -3.99 angstrom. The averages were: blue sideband 14.2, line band 15.3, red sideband 13.1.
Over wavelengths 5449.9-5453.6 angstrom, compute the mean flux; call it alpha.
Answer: 11.7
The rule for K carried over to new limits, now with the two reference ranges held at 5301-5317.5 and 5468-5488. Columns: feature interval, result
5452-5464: 0.133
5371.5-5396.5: -0.089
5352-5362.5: -0.082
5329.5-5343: 0.009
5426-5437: -0.171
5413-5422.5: -0.152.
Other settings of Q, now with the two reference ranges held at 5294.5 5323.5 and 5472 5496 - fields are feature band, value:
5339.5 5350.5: 0.01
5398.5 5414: -0.05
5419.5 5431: -0.17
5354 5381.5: -0.03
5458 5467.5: 0.11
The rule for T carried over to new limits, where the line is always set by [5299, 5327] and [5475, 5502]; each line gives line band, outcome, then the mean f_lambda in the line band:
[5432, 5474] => -2.0 angstrom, 13.7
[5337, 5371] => -1.1 angstrom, 14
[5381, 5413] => -2.7 angstrom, 14.5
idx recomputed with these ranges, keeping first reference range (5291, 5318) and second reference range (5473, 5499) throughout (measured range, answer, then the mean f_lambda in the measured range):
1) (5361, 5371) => -0.6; 14.6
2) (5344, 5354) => 0.1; 13.7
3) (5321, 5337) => 0.8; 13.2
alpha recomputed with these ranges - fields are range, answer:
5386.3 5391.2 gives 15.9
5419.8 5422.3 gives 14.9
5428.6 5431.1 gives 13.6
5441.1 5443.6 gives 19.2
